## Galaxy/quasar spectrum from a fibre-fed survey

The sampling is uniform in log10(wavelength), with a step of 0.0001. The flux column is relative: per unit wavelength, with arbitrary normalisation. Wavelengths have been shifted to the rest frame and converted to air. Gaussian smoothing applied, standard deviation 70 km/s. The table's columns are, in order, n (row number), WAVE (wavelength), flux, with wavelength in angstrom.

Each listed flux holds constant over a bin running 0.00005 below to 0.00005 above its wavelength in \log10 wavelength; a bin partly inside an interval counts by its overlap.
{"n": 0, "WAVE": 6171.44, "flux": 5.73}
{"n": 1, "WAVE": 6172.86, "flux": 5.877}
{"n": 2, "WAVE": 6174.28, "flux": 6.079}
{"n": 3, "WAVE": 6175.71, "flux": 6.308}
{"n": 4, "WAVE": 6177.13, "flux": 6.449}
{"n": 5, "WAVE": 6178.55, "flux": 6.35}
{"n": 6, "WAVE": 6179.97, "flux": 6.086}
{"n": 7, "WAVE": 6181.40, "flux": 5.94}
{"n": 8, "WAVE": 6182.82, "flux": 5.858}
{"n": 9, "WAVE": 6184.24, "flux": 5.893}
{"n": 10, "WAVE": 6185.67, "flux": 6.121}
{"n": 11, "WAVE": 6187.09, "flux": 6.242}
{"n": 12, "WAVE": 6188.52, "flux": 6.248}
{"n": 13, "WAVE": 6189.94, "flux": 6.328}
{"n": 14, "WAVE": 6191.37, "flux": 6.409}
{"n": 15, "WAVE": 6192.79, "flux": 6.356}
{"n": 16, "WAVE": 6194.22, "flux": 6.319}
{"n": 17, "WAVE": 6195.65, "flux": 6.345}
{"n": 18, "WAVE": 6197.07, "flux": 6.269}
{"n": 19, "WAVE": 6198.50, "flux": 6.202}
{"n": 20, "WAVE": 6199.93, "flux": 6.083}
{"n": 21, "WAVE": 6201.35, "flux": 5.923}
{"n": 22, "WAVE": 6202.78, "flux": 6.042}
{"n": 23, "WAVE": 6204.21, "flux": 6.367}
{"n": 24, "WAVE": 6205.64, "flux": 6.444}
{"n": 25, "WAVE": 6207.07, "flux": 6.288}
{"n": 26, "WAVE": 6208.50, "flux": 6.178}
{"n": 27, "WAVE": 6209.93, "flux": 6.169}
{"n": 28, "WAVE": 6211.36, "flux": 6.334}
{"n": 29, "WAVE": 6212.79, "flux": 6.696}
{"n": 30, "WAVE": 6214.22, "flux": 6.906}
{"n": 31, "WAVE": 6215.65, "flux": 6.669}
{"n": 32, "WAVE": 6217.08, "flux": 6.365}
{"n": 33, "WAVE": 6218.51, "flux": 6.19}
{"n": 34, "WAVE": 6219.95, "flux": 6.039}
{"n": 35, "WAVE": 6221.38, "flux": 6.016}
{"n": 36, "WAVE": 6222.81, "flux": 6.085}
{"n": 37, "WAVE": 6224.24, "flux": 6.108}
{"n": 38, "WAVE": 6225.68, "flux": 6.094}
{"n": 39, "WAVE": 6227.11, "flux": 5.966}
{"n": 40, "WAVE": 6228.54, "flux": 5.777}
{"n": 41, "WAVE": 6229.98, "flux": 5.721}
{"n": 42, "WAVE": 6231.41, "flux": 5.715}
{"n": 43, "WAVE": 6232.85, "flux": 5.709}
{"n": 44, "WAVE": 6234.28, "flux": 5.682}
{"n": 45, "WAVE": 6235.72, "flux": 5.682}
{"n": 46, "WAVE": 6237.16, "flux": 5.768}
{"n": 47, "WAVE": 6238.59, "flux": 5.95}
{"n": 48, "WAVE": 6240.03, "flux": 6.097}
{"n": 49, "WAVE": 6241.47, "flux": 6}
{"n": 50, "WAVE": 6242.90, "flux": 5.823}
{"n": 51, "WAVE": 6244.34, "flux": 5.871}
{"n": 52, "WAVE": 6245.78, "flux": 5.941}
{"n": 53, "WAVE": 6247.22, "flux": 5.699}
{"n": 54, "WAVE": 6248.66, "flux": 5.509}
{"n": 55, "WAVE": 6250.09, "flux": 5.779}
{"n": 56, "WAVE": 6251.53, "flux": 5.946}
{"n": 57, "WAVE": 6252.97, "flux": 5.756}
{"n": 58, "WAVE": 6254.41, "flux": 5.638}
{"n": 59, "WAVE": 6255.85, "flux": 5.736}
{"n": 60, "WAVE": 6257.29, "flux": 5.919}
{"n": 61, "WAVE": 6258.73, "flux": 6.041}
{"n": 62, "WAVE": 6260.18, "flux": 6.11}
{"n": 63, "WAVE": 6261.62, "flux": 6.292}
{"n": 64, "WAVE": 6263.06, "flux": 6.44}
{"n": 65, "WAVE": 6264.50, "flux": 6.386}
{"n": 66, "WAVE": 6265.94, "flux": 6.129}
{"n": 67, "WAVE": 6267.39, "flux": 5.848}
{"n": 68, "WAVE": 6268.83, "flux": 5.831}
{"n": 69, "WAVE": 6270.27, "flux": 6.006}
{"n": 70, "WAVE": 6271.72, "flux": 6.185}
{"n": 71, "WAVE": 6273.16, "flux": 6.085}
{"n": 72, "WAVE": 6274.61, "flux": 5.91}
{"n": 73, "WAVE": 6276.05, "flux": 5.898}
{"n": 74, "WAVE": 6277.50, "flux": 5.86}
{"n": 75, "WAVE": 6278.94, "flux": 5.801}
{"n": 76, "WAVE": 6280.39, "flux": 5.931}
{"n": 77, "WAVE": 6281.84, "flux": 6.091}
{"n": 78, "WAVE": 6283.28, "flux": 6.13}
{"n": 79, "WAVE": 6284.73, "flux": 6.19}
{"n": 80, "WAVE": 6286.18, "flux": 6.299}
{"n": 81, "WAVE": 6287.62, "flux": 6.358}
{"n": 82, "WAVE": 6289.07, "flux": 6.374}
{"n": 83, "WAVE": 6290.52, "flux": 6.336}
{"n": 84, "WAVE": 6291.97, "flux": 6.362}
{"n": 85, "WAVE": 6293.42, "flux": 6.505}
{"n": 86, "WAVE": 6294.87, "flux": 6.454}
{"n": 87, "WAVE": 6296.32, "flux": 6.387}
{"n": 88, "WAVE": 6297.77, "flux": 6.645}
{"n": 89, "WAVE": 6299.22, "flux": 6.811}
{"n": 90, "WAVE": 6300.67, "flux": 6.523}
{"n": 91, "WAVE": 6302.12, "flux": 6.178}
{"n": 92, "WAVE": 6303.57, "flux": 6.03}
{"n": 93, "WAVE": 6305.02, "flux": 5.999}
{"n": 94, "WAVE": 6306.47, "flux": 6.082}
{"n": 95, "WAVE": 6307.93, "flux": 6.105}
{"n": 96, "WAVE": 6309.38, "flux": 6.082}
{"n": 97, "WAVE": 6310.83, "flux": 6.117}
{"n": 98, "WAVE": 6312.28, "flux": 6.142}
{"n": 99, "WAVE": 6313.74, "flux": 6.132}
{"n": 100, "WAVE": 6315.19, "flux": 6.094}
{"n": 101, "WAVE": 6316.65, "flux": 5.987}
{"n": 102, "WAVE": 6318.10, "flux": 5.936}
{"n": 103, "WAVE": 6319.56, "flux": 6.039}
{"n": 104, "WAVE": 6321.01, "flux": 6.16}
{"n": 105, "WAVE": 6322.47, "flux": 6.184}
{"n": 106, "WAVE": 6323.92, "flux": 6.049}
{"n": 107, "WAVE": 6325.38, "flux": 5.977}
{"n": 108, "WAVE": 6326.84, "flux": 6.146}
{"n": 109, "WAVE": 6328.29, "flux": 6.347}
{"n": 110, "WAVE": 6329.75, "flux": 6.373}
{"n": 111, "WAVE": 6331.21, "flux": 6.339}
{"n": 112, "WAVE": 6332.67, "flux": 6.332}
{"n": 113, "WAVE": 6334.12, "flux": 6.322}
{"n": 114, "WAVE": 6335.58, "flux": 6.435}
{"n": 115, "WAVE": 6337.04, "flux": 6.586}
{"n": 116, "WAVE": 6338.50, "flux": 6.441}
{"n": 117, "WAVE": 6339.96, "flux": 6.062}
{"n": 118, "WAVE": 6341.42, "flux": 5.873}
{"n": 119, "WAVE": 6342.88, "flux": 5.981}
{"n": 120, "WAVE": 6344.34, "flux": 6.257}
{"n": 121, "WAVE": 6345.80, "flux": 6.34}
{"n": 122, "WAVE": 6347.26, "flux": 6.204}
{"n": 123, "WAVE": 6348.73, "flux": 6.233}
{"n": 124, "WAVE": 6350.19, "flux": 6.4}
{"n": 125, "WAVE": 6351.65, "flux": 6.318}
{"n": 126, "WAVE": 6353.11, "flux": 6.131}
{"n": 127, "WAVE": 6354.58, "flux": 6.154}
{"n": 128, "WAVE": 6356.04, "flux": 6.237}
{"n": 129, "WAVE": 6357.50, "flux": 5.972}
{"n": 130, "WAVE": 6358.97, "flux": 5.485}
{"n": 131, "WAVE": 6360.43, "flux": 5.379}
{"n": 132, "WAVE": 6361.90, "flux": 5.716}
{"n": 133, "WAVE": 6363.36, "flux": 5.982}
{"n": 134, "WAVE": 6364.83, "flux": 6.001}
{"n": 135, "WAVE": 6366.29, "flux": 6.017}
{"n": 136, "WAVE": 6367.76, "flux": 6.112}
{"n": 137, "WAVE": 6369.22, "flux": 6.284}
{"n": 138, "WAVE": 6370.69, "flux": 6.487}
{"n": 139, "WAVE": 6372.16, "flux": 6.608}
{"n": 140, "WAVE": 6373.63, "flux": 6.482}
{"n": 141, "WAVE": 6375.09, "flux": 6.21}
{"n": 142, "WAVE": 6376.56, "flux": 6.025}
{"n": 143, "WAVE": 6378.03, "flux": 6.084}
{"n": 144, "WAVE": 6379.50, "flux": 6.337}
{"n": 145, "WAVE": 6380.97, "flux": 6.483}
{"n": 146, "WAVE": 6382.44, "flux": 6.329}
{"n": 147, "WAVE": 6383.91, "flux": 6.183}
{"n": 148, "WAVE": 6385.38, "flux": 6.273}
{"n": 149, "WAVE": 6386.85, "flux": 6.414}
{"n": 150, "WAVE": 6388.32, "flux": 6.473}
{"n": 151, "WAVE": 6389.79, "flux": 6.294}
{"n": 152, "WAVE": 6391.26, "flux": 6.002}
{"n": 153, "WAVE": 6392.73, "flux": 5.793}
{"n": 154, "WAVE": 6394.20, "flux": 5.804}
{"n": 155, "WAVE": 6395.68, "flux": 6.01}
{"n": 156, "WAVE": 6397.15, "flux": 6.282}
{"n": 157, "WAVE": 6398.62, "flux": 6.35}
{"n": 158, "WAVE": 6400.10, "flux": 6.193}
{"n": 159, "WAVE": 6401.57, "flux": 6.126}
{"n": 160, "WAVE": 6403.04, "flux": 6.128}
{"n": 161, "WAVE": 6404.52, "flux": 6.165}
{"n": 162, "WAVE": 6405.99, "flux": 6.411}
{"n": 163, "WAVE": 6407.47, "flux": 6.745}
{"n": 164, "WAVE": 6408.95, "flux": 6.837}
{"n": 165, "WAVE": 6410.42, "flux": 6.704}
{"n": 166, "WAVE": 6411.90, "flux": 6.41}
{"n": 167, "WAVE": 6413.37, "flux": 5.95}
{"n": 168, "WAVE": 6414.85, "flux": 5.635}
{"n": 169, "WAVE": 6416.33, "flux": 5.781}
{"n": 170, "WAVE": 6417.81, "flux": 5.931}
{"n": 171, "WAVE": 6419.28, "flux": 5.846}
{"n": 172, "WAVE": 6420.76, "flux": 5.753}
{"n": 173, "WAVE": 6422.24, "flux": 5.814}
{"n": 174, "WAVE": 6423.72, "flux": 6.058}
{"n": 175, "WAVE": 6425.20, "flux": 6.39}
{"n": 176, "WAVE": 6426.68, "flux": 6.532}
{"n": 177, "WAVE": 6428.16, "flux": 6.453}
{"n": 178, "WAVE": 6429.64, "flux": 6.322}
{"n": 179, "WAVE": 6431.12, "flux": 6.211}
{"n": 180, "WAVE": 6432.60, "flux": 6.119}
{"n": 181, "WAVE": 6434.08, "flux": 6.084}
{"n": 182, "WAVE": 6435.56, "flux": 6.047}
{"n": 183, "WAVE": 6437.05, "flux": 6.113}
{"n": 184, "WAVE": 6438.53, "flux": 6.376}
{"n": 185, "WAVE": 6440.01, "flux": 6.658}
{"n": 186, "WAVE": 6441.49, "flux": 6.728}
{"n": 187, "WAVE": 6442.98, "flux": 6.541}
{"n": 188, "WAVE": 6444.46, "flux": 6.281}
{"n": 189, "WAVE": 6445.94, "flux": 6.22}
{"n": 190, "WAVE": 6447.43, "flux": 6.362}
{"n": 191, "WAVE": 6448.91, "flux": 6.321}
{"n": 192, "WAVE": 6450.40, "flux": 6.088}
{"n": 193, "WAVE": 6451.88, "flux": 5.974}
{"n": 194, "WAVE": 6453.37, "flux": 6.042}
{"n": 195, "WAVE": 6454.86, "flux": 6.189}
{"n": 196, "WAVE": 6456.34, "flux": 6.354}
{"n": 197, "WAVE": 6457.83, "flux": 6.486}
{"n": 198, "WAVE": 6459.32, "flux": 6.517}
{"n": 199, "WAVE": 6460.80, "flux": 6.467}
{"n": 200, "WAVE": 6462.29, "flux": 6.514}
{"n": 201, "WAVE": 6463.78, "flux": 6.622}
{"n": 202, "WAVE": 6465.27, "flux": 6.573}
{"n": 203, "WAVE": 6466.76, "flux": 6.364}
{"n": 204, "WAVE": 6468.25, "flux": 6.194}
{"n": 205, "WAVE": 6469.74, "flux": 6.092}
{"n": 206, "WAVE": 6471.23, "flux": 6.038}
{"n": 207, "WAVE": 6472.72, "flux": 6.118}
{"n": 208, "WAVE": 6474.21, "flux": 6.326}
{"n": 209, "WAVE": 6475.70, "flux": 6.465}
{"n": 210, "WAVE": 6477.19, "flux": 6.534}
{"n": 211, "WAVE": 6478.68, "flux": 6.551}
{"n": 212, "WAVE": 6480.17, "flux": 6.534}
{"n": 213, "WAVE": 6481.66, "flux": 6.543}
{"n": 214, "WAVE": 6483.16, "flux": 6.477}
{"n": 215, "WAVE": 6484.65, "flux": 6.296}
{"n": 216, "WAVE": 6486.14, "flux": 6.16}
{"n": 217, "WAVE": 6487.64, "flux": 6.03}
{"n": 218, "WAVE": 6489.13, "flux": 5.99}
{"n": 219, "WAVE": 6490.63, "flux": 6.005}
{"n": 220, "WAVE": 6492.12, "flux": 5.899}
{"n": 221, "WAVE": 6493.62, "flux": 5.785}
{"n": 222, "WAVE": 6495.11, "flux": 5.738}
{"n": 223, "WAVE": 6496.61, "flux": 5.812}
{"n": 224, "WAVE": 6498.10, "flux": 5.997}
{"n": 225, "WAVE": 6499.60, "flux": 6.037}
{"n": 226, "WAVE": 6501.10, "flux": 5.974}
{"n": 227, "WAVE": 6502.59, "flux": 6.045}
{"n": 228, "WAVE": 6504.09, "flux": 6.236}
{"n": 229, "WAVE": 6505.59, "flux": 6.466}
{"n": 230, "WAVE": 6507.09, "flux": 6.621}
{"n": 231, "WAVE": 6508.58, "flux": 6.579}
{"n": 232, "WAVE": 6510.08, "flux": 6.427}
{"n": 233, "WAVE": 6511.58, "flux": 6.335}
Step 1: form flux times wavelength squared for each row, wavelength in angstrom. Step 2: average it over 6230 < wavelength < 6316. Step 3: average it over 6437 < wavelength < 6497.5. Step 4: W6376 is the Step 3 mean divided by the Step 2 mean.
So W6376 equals 1.1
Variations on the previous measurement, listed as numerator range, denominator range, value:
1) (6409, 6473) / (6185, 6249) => 1.10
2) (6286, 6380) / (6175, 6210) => 1.04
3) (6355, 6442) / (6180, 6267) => 1.08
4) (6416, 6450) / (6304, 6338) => 1.04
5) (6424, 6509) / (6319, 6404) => 1.05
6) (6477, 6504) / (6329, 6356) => 1.02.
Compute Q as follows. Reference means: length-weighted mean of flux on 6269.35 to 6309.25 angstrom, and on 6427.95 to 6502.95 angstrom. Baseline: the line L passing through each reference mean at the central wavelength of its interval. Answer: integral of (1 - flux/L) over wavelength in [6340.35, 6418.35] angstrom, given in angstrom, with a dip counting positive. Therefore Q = 0.7 angstrom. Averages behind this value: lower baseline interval 6.2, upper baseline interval 6.25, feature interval 6.17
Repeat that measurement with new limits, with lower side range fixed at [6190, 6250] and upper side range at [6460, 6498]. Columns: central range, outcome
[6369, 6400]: -0.3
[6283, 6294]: -0.3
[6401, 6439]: 0.1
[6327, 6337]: -0.3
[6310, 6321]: 0.1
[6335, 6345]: -0.1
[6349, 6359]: 0.0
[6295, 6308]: -0.4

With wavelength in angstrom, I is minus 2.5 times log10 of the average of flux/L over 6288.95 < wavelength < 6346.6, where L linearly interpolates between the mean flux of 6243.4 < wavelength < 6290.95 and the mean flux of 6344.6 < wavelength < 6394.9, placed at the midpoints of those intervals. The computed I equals -0.028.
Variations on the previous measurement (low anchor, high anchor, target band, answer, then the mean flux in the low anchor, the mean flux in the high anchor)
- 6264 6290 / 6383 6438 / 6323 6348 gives -0.02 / 6.07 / 6.18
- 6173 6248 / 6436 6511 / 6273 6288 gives 0.02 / 6.12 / 6.27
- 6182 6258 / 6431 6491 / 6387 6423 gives 0.02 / 6.06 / 6.31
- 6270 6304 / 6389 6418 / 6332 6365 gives 0.01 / 6.23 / 6.18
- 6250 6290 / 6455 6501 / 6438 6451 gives -0.03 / 6.04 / 6.25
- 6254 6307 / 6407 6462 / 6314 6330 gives 0.01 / 6.16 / 6.25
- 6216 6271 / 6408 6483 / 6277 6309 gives -0.04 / 5.94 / 6.28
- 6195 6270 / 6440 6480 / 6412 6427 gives 0.06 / 6.05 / 6.35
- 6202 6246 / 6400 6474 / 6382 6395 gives 0.01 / 6.09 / 6.26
